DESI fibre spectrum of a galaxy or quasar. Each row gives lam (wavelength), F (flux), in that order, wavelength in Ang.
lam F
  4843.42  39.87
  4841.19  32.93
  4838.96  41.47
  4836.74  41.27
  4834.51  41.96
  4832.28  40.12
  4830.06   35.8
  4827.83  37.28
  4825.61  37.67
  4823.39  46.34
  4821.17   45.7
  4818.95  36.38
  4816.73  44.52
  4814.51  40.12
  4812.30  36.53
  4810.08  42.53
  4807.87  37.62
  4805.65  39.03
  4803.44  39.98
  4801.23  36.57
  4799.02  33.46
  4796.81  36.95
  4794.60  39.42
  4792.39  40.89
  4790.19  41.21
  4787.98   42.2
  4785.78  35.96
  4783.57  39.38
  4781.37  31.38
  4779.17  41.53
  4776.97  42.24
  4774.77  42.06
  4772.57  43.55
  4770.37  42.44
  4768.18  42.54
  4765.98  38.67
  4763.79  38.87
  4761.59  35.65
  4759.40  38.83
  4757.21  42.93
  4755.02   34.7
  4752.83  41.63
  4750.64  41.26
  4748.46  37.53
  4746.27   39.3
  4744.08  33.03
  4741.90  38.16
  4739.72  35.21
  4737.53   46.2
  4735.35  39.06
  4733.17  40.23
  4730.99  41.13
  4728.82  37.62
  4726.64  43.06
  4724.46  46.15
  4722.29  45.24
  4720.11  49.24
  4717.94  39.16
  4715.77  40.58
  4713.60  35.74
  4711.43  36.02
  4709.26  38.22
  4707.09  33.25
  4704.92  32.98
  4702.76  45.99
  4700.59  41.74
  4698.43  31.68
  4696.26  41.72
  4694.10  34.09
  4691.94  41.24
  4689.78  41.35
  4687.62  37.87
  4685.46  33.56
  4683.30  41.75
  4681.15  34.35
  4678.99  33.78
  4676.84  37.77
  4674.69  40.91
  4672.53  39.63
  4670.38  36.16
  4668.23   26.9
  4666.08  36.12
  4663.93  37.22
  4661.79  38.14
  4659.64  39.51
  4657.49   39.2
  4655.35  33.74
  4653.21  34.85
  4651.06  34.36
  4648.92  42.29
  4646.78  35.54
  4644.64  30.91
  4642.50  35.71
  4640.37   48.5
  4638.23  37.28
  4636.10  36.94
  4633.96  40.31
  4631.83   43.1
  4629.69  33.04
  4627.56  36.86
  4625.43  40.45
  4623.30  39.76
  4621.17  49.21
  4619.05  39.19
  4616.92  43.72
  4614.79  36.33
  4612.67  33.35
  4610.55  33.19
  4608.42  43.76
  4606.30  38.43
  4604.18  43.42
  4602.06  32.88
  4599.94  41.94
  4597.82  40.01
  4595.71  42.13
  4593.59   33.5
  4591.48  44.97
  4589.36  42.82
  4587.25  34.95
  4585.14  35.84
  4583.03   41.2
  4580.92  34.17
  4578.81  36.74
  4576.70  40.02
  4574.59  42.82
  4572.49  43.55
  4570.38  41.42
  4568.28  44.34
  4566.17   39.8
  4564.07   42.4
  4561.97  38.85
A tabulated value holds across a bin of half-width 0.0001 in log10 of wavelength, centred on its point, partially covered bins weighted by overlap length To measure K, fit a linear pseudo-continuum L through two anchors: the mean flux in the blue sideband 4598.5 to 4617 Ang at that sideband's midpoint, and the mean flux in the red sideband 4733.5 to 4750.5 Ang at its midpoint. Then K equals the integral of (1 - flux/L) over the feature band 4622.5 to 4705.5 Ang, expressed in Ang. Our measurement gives 1.69 Ang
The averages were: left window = 38.3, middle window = 37.6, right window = 38.6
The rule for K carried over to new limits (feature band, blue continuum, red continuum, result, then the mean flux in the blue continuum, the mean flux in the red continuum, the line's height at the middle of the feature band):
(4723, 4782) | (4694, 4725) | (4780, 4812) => -1.5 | 39.5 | 38.3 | 38.9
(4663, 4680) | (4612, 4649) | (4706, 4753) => 1.4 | 39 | 39.8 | 39.3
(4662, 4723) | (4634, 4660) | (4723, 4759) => 1.0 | 37.5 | 39.9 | 38.6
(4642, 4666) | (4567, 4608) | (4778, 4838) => 1.9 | 39.8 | 39.3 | 39.7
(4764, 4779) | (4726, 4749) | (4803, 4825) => -0.7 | 39.1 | 40.8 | 39.9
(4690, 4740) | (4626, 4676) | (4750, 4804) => -2.0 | 37.3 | 39.3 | 38.3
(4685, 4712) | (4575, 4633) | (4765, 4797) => 1.3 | 39.1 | 40.1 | 39.7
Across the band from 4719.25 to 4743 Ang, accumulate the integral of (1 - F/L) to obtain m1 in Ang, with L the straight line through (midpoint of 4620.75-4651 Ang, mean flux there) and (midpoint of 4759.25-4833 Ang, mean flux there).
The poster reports -1.6 Ang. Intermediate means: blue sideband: 38.9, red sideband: 39.5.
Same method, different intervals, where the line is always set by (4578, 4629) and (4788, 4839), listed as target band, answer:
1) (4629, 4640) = 0.06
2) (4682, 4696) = 0.32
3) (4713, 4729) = -1.26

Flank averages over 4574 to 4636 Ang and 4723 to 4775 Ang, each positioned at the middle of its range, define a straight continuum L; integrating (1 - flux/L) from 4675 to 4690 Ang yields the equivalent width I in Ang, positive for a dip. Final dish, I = 0.9 Ang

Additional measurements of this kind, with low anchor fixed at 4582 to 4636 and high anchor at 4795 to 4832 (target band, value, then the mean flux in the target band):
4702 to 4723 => -0.10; 39.5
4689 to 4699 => 0.26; 38.2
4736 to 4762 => 0.29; 38.8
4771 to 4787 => -0.14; 39.5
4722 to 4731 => -0.77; 42.6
